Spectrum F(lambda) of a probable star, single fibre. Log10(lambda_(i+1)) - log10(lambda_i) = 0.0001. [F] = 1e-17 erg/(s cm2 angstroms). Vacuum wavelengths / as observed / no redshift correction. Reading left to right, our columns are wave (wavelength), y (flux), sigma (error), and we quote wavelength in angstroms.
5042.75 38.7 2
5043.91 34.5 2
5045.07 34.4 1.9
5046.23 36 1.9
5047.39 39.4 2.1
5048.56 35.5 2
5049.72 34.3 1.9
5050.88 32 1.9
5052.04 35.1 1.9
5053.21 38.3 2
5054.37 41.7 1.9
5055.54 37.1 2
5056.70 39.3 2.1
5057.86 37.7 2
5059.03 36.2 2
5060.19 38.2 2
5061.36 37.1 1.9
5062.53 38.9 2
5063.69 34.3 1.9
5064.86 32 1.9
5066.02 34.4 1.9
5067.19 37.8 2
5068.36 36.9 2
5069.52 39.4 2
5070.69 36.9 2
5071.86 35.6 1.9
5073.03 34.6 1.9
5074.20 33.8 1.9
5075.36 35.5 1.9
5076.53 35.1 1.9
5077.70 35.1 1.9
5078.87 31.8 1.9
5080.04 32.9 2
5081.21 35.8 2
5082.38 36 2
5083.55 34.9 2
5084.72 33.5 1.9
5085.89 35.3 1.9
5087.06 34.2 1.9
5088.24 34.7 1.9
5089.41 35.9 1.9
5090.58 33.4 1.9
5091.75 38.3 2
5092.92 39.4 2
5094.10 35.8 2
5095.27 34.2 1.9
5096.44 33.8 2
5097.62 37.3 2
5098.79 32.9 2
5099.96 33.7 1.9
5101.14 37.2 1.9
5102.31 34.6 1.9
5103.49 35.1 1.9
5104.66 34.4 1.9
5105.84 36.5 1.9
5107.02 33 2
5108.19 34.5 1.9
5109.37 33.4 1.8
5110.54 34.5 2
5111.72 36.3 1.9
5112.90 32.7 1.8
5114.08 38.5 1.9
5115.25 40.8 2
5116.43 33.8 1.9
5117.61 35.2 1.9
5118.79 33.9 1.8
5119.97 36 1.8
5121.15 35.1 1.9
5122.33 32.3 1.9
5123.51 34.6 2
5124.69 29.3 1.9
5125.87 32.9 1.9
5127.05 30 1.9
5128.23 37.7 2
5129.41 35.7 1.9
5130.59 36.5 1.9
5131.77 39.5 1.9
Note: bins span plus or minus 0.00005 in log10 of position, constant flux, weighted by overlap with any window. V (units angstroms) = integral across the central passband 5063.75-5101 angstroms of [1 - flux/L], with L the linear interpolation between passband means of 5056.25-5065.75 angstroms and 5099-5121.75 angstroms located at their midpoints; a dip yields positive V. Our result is 0.8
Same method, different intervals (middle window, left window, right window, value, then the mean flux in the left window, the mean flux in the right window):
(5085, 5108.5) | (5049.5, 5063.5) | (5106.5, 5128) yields 0.1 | 37.2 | 34.3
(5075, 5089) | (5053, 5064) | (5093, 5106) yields 0.7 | 38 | 35.2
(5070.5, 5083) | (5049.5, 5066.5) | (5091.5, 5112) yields 0.4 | 36.5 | 35.2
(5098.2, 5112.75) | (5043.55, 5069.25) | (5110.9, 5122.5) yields 0.4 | 36.5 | 35.5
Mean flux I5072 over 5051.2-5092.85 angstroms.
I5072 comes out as 36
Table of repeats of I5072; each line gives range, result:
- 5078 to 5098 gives 35.1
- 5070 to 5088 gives 34.7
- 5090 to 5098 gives 36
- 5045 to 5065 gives 36.7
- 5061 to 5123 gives 35.3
